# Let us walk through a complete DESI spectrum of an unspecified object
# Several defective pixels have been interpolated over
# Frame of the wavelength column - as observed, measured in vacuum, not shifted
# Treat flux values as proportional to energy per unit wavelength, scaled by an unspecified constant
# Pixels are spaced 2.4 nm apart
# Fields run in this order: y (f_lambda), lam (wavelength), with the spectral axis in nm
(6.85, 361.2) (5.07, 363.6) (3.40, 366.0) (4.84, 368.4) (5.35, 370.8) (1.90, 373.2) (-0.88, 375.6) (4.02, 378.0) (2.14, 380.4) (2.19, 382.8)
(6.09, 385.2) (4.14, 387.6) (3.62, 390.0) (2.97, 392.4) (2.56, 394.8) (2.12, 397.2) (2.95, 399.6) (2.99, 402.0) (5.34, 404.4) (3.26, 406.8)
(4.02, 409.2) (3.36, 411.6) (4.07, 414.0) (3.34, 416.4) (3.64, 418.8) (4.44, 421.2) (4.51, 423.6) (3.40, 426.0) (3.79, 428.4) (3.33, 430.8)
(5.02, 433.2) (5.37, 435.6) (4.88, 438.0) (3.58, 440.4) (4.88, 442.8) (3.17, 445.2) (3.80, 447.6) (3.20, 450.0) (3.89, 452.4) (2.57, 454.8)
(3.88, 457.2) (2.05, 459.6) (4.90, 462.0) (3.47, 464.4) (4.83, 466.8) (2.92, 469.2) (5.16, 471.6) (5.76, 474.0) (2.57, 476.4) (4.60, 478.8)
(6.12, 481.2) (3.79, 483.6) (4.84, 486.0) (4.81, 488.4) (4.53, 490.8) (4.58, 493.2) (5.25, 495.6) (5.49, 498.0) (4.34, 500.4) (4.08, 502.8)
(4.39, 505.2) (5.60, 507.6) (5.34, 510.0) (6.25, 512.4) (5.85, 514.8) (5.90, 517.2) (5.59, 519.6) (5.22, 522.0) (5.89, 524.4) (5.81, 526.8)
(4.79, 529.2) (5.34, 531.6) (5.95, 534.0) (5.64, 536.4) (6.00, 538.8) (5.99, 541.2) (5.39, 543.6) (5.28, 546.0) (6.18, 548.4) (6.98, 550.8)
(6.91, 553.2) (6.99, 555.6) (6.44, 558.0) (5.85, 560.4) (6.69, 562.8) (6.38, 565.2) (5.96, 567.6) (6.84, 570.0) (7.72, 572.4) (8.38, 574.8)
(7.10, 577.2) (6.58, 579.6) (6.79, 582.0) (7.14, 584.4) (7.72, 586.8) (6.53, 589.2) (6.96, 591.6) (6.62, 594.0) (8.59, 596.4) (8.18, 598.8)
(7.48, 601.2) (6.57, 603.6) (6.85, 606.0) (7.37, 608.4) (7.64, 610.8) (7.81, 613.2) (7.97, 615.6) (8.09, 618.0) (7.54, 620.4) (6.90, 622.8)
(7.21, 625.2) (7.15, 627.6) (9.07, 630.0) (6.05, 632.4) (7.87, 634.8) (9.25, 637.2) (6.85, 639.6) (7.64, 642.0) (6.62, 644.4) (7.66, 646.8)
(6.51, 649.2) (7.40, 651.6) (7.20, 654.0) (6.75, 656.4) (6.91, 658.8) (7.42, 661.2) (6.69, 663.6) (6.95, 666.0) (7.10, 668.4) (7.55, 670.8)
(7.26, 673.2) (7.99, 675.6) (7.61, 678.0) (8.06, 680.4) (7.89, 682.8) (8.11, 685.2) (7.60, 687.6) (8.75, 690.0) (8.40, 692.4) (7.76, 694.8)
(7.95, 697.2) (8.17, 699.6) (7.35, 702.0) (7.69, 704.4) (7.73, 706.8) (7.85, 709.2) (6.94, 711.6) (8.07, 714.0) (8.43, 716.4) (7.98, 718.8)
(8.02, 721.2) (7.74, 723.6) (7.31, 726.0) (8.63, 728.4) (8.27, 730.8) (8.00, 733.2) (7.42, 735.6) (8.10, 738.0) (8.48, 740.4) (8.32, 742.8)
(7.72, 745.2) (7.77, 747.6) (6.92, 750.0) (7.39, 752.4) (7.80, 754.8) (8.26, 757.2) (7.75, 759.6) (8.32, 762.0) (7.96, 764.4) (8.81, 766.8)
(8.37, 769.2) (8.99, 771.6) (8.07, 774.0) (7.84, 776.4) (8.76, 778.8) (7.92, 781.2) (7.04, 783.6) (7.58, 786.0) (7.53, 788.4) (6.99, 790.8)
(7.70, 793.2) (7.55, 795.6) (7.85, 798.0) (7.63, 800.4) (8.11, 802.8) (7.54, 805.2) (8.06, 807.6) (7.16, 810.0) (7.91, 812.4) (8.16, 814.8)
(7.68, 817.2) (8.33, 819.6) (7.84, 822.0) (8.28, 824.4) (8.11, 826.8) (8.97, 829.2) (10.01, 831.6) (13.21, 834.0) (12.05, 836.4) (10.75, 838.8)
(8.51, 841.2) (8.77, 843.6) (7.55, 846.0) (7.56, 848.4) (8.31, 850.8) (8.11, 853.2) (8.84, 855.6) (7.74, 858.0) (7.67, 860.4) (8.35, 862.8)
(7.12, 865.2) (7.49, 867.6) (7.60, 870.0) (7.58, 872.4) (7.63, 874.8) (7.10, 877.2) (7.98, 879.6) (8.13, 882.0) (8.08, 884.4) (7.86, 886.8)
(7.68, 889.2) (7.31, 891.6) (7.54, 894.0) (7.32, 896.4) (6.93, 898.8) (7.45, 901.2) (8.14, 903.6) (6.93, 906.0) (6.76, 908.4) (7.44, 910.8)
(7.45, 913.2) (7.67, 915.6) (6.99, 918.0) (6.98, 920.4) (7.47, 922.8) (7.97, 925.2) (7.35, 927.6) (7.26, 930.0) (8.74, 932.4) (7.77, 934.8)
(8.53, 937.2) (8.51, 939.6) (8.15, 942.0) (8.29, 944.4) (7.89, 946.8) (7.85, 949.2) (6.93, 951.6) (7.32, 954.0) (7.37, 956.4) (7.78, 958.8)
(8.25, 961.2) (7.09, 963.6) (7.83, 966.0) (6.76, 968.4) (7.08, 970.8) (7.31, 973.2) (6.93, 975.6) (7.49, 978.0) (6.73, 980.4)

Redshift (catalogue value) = 0.271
